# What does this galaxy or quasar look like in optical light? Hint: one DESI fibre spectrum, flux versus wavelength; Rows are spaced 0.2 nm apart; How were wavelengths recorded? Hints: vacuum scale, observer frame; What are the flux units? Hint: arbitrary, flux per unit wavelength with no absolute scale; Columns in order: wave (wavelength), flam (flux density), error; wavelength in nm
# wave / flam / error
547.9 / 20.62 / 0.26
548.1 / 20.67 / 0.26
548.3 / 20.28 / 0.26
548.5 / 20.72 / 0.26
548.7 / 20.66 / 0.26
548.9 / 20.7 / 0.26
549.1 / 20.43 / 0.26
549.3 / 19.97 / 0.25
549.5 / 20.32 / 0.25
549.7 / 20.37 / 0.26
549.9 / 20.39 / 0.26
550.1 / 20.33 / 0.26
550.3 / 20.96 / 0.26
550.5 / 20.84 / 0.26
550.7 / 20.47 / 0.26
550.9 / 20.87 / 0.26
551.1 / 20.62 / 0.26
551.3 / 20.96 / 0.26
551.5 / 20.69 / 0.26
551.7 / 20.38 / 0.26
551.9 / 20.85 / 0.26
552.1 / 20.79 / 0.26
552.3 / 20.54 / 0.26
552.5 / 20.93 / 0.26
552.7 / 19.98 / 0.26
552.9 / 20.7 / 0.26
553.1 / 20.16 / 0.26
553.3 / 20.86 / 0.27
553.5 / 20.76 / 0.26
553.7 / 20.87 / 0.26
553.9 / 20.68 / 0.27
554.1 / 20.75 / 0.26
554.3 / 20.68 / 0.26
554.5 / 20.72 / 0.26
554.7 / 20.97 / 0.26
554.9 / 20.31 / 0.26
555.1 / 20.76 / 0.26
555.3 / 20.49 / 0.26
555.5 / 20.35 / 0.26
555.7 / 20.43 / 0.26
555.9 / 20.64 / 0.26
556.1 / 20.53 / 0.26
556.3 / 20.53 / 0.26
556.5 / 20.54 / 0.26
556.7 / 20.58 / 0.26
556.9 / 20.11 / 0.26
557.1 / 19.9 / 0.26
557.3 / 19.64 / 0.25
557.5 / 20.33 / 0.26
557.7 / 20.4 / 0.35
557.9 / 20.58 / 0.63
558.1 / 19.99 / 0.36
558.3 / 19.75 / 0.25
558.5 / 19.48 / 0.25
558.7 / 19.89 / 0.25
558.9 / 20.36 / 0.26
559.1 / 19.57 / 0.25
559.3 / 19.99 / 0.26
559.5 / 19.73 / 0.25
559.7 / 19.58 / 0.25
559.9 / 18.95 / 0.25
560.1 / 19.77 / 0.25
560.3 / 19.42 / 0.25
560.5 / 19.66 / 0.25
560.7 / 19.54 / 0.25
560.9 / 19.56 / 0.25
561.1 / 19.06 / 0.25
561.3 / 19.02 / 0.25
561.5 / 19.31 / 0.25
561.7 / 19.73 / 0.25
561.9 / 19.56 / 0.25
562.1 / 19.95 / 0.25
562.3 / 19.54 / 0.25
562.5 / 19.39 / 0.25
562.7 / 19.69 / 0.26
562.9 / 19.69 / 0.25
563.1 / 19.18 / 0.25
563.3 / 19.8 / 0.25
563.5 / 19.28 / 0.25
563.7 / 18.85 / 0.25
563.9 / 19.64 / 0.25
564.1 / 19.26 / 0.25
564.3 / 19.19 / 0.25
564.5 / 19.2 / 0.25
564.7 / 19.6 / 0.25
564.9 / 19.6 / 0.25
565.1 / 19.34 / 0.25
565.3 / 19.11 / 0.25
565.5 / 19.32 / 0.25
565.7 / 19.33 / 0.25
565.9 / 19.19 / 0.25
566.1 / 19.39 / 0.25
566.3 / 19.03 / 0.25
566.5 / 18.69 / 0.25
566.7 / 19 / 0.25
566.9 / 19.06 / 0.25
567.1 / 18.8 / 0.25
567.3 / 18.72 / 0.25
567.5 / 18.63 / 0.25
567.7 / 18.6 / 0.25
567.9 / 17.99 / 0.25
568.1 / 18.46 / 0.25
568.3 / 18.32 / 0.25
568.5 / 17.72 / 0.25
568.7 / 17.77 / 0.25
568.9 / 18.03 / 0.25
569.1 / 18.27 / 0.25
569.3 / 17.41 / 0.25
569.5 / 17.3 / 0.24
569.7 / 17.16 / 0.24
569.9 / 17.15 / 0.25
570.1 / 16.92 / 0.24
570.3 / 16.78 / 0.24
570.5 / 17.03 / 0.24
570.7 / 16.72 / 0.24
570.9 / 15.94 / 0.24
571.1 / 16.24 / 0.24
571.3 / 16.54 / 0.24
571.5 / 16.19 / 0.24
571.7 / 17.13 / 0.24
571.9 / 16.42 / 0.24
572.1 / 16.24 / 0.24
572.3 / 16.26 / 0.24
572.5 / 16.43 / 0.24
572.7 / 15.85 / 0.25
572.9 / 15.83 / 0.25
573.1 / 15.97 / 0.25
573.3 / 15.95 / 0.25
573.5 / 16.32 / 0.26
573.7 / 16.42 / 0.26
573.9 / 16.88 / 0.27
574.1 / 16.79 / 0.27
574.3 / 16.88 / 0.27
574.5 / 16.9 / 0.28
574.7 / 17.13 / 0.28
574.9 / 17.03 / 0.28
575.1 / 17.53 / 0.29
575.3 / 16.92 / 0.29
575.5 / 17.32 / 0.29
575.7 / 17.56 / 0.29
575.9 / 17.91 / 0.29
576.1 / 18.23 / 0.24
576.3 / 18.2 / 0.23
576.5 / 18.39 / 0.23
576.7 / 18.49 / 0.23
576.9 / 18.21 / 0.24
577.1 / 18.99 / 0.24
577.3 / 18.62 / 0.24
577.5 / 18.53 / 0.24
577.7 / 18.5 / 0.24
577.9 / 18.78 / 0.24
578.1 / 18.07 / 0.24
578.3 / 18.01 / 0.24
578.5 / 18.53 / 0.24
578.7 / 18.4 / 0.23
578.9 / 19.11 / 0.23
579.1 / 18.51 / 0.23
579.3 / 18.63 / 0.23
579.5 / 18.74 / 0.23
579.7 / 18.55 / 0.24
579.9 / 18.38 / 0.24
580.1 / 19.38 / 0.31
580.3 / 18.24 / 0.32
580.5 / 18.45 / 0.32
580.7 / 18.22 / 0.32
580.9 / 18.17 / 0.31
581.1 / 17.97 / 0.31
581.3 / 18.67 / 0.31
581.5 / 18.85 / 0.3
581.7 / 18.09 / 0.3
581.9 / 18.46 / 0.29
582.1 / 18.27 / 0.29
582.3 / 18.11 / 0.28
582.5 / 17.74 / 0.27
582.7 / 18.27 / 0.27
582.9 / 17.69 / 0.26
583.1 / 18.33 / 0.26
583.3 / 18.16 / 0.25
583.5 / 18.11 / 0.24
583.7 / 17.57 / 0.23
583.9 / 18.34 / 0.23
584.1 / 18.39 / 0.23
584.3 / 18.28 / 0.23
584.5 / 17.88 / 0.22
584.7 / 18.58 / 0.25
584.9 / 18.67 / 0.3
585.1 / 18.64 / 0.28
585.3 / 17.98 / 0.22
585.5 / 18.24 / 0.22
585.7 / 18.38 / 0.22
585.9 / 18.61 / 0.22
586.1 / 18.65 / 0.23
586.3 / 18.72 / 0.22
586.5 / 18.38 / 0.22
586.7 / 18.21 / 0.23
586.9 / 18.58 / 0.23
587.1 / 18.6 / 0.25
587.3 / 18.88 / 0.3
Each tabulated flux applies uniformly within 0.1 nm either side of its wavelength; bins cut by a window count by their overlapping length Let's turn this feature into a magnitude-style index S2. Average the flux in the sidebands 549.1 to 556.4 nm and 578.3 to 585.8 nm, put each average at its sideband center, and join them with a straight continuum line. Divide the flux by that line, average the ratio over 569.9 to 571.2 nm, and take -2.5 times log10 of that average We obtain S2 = 0.16 mag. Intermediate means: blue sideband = 20.6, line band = 16.6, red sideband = 18.3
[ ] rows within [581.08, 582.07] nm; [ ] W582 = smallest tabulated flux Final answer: 17.97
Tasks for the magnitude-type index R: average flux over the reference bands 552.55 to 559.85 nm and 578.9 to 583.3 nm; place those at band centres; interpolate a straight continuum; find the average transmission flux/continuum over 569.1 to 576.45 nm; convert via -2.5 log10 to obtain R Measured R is 0.132 mag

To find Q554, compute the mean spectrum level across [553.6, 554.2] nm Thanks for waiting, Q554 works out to 20.8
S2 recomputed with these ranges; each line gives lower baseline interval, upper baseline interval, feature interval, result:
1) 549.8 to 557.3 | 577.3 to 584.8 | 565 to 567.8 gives 0.03 mag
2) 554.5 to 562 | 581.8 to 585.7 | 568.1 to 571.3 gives 0.11 mag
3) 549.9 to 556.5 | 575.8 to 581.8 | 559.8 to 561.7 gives 0.03 mag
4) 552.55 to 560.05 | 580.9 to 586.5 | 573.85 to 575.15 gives 0.12 mag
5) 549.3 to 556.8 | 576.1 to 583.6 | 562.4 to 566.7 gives 0.02 mag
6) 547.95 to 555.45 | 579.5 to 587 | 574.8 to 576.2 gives 0.08 mag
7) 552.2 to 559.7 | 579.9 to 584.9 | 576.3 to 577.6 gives 0.01 mag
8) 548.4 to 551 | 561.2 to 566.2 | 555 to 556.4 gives -0.03 mag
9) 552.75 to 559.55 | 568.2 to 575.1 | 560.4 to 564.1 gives -0.03 mag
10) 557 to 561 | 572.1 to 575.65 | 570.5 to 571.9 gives 0.04 mag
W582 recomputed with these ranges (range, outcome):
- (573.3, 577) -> 16.32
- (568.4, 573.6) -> 15.83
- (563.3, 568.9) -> 17.72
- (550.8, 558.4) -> 19.64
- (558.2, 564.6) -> 18.85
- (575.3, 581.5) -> 17.32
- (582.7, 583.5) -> 17.69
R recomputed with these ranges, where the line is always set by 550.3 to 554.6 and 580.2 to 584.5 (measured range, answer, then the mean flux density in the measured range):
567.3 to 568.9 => 0.066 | 18.2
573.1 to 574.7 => 0.142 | 16.6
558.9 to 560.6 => 0.024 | 19.6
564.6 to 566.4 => 0.015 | 19.3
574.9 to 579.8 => 0.021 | 18.3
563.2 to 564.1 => 0.021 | 19.4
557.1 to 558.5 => 0.010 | 20.1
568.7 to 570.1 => 0.103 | 17.5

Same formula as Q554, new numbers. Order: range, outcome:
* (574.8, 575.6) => 17.2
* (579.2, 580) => 18.6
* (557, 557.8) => 20.1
